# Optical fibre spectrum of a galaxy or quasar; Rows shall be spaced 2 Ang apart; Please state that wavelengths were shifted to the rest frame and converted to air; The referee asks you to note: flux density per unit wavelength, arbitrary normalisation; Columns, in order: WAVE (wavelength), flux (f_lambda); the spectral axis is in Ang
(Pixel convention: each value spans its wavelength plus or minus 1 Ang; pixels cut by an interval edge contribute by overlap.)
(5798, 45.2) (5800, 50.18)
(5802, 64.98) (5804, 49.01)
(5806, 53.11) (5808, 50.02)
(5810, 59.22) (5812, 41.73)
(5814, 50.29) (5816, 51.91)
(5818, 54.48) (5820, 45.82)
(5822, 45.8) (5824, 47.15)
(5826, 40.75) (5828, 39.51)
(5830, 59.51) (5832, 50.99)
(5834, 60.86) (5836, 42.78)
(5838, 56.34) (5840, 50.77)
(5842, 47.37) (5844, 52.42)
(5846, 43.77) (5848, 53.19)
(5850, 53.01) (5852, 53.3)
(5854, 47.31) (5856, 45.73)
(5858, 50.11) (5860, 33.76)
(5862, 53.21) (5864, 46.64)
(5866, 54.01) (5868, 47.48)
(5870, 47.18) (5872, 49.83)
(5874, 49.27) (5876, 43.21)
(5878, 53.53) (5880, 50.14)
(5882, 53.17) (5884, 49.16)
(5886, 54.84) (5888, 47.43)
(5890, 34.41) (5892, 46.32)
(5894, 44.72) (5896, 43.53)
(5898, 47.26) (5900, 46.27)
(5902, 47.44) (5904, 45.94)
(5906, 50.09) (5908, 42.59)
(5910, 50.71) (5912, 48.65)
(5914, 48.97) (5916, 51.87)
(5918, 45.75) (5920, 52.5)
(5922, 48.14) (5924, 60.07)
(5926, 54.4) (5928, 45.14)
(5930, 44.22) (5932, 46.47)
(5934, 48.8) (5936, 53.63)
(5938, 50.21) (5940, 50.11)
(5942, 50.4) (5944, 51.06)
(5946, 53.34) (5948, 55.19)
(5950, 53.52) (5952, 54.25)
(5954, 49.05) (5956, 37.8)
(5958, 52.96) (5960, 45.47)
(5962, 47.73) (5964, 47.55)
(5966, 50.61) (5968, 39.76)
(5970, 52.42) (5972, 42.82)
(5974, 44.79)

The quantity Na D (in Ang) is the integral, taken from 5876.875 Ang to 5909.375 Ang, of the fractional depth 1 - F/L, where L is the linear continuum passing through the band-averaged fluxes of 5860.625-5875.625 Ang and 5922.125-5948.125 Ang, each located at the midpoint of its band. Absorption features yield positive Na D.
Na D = 1.5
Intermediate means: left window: 49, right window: 50.8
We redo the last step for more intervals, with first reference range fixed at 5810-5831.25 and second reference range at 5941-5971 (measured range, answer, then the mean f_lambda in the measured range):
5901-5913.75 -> 0.4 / 47.7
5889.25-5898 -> 1.0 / 43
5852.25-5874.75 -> 0.4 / 47.9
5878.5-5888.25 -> -0.5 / 51.4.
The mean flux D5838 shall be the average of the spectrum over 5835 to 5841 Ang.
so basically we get 50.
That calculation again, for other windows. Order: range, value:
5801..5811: 55.3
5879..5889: 50.9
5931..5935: 47.6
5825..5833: 47.7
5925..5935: 47.8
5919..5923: 50.3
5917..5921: 49.1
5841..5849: 49.2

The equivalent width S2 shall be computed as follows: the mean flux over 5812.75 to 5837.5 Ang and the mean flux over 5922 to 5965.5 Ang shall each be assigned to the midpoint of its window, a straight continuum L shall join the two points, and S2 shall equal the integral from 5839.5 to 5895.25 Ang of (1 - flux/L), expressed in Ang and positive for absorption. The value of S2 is 1.3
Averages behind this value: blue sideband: 49.2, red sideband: 50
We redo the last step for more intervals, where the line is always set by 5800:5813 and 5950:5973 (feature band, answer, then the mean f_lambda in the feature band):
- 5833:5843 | 0.0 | 51.6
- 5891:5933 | 0.9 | 48.1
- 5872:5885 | 0.2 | 49.8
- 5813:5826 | 0.9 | 48.6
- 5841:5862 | 1.2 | 48.2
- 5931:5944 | -0.4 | 50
